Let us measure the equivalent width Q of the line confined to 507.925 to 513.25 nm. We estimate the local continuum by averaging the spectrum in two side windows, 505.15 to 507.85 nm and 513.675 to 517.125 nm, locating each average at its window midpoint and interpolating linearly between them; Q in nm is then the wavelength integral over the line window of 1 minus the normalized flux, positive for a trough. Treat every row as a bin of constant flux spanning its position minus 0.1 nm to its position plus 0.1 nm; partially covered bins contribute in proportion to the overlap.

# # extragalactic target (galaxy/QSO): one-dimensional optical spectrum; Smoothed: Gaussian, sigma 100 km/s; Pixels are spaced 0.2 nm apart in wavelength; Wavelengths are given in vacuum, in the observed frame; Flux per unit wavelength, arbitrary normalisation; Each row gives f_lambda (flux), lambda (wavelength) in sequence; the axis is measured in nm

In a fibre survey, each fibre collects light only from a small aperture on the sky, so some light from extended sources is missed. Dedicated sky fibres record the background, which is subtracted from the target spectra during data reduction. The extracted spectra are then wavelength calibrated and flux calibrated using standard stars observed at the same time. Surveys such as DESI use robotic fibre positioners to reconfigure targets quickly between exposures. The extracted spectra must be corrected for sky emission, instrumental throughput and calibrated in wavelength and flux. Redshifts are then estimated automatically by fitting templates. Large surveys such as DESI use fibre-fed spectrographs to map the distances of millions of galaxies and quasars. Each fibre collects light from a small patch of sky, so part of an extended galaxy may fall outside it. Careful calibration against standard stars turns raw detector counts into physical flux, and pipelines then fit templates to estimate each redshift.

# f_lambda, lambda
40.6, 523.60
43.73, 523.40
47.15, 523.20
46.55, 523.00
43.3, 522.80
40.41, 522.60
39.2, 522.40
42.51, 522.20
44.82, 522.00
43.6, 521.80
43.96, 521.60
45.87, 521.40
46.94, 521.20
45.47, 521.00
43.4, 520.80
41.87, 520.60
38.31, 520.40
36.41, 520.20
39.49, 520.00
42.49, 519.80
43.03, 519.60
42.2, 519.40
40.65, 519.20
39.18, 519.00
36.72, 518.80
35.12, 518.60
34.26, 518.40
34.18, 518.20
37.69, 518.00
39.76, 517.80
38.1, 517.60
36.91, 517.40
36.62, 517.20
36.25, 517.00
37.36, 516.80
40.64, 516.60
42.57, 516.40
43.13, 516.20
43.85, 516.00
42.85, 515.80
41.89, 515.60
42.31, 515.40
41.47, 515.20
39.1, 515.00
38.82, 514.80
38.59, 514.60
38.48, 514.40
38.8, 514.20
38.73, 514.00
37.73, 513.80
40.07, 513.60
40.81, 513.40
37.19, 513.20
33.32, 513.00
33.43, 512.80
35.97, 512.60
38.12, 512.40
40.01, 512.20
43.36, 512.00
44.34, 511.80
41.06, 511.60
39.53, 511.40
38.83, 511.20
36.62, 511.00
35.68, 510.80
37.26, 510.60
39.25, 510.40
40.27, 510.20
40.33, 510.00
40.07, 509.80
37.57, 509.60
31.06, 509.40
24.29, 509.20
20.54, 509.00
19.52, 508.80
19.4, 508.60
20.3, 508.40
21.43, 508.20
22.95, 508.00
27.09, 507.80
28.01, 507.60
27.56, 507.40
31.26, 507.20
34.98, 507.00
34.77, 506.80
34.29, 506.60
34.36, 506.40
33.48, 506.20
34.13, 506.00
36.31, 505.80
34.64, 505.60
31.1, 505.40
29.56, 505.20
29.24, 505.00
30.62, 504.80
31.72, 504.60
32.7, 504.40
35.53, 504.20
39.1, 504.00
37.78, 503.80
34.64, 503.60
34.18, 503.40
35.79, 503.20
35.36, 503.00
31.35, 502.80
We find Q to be 0.345 nm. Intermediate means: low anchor 32.4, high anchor 40.1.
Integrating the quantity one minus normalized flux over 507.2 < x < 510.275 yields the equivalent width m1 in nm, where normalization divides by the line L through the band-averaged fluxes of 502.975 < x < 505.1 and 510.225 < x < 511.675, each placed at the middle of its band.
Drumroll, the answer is 0.75 nm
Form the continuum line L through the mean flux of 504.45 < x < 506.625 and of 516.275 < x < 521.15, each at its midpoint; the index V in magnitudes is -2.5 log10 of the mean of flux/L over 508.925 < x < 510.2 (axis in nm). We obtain 0.05 mag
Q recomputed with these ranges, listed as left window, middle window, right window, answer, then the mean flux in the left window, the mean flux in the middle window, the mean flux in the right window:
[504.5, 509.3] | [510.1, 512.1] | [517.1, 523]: -0.43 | 28.8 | 39.6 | 40.5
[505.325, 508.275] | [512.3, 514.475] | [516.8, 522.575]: -0.11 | 31.2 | 37.5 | 40.1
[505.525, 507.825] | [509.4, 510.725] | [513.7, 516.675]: -0.10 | 32.7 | 38.5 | 40.6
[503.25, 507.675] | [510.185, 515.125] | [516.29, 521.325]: -0.27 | 33.2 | 38.6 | 39.5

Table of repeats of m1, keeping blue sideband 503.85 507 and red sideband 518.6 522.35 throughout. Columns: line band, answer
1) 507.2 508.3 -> 0.280 nm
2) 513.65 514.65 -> -0.005 nm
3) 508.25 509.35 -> 0.438 nm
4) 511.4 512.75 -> -0.107 nm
